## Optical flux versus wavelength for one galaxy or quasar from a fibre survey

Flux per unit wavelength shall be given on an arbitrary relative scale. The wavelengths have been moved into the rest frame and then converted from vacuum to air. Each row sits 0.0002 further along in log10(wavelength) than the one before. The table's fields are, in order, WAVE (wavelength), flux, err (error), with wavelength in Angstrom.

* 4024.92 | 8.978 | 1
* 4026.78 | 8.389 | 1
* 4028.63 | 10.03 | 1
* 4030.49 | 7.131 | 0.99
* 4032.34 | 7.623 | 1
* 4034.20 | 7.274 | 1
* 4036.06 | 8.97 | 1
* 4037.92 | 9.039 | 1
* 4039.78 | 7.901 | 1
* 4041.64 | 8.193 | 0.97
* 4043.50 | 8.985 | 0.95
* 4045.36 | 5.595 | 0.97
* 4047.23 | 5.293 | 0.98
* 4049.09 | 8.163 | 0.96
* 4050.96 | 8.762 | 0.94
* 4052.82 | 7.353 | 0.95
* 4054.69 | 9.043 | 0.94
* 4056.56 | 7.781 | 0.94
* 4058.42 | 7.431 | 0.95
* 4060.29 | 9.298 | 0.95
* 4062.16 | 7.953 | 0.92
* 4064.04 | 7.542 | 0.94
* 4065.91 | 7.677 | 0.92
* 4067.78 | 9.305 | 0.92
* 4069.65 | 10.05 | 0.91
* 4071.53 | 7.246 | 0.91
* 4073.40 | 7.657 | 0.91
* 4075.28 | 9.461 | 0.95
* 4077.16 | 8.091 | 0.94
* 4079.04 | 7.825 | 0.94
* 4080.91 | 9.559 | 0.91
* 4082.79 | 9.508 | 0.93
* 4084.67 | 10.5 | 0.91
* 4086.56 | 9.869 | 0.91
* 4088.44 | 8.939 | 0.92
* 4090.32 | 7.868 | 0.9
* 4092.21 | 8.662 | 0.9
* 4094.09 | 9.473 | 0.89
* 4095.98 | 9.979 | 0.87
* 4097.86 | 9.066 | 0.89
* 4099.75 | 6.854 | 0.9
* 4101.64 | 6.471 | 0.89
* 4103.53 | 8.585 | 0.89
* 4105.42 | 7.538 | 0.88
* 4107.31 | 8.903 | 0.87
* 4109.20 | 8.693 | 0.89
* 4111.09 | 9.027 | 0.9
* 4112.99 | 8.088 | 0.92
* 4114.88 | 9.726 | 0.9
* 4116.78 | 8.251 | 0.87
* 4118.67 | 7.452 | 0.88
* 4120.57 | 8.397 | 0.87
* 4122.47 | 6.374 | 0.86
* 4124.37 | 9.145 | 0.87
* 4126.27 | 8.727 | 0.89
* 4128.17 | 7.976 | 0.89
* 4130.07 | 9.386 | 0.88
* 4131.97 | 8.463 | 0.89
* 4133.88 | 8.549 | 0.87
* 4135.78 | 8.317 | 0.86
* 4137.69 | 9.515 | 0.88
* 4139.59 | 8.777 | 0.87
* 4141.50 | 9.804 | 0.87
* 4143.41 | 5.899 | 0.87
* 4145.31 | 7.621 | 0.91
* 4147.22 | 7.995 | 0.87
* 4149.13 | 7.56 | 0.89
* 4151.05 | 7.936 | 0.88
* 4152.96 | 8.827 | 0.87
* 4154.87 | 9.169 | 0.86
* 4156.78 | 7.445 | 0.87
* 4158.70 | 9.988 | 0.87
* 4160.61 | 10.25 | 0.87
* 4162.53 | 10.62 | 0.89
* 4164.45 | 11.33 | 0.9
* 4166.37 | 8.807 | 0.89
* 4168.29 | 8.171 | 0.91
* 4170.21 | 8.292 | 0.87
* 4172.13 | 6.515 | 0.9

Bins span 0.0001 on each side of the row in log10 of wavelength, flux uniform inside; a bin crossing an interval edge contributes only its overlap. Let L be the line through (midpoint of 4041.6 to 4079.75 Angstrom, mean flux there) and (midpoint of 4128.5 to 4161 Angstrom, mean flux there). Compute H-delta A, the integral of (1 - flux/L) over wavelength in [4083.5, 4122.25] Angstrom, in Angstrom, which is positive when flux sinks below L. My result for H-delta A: -1.4 Angstrom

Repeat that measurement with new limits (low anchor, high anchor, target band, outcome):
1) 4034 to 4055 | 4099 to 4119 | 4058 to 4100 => -3.6 Angstrom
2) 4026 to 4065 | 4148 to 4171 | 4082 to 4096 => -1.5 Angstrom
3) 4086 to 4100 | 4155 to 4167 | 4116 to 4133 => 1.9 Angstrom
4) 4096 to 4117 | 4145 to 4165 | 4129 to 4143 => -0.2 Angstrom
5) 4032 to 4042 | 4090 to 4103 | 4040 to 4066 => 1.4 Angstrom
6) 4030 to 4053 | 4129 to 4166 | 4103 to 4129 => 0.4 Angstrom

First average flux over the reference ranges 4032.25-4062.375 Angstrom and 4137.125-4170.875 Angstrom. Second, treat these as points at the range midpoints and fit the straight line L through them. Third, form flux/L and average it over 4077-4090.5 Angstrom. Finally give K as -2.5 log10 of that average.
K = -0.12 mag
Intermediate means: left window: 7.93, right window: 8.77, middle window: 9.14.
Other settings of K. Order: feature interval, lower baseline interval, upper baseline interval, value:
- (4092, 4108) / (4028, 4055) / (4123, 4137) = 0.00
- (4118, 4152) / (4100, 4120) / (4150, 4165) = 0.08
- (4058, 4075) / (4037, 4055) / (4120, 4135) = -0.05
